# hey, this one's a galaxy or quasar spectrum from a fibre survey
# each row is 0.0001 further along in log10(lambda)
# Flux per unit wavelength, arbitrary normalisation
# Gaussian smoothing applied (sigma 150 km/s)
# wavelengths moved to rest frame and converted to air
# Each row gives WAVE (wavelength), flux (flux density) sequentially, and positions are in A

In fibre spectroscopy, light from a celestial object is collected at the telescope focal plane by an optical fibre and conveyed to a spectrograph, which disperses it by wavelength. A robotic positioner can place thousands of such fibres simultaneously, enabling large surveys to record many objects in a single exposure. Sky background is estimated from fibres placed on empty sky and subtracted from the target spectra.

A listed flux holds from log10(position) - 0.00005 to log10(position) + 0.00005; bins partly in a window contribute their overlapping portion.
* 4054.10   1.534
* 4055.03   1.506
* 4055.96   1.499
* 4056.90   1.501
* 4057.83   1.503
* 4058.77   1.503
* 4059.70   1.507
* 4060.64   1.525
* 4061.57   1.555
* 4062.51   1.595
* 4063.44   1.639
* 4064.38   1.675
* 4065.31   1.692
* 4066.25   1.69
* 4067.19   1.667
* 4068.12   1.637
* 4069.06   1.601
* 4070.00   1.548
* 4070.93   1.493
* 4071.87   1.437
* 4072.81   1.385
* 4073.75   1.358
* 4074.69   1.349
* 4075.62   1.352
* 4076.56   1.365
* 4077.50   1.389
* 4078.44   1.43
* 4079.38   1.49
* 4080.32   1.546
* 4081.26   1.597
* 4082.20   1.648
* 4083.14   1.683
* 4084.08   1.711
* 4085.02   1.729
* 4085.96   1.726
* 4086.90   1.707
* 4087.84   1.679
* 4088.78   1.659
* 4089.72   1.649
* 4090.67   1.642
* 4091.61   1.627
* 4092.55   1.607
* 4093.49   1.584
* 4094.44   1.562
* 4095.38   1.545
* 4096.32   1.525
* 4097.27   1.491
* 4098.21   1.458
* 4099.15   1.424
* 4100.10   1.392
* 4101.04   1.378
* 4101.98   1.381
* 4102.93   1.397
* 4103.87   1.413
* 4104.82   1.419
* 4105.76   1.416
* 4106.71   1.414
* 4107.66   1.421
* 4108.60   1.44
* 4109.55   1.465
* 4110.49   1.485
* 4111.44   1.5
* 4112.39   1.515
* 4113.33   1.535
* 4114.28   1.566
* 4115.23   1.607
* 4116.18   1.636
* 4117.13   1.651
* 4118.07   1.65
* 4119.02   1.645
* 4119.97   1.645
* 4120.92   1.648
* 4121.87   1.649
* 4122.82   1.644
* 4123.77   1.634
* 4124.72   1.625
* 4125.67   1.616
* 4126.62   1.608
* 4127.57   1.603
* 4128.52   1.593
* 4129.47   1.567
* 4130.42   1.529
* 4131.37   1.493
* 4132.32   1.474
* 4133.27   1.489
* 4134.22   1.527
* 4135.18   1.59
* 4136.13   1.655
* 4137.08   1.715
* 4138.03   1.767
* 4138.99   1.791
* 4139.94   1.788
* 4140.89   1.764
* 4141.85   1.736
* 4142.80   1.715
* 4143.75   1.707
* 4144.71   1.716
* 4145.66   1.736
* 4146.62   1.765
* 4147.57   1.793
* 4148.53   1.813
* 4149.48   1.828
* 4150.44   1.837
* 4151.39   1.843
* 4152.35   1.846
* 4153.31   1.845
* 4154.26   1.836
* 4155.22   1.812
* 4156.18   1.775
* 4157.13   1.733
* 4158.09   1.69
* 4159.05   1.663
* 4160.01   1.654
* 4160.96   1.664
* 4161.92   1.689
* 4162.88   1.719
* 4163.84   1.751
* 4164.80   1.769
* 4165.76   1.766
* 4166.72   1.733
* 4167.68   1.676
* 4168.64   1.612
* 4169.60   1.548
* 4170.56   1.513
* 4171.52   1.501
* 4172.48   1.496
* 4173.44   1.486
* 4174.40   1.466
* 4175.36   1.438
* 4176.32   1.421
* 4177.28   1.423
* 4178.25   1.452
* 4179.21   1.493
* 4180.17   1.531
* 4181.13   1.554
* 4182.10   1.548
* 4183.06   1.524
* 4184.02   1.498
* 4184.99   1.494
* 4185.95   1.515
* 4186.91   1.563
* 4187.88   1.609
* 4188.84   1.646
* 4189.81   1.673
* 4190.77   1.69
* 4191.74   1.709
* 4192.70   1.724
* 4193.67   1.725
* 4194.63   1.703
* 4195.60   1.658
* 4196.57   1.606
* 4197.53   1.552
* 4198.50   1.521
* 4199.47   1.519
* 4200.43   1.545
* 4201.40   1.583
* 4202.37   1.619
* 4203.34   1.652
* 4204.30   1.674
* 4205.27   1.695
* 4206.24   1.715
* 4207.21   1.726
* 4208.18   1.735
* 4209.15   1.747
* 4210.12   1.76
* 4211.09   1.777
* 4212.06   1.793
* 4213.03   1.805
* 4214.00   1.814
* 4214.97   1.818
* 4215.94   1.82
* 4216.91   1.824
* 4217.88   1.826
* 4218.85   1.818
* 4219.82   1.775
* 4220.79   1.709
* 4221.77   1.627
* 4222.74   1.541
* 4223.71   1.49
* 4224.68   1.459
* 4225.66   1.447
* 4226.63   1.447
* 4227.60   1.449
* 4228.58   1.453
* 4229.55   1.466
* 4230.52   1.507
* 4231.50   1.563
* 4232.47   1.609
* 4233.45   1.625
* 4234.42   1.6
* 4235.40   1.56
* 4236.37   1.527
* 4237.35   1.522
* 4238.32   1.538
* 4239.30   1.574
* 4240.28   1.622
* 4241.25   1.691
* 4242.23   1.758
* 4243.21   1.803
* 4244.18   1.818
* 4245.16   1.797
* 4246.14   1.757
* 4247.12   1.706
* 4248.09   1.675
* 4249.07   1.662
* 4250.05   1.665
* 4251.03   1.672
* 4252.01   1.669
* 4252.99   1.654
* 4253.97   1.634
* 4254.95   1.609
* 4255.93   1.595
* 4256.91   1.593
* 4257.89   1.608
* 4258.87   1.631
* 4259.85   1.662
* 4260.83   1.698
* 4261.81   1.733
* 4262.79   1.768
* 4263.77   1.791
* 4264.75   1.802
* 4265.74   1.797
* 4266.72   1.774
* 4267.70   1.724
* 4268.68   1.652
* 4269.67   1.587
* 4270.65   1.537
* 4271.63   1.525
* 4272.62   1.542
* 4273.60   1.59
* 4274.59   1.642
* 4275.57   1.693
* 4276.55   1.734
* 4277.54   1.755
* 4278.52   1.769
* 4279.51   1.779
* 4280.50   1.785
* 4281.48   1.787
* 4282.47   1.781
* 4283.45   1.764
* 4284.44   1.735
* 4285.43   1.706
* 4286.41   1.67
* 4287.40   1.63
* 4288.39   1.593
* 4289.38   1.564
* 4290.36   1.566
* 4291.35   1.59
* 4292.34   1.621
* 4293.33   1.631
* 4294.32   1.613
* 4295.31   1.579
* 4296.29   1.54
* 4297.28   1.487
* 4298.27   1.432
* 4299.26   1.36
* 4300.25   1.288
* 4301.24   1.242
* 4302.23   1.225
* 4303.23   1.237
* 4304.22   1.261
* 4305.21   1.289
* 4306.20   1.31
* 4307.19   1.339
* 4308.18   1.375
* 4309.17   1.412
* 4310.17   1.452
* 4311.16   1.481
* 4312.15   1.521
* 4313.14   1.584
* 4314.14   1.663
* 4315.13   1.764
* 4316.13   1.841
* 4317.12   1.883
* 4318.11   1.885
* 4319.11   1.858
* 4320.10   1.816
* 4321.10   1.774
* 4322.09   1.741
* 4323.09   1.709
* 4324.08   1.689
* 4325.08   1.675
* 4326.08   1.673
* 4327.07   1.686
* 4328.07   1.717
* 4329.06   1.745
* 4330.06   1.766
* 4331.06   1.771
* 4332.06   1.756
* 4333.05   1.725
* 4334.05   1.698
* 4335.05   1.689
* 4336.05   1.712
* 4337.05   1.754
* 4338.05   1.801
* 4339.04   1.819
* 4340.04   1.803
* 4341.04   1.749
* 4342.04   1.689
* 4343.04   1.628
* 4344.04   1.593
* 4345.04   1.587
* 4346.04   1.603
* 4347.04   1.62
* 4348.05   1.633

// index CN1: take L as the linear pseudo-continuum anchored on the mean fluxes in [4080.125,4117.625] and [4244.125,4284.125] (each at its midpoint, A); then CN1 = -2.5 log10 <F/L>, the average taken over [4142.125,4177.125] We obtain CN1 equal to -0.059 mag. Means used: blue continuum 1.55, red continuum 1.69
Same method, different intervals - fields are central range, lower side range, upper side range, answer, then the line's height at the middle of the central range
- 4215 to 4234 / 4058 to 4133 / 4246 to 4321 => -0.01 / 1.59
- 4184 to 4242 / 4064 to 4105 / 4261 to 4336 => -0.03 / 1.59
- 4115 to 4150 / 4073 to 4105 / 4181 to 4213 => -0.06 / 1.57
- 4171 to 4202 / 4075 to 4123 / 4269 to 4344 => 0.01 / 1.58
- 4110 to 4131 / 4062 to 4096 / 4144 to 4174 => 0.03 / 1.65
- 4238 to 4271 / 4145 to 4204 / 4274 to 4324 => -0.05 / 1.61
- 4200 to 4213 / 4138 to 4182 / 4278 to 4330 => -0.03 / 1.65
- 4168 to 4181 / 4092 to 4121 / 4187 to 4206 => 0.08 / 1.6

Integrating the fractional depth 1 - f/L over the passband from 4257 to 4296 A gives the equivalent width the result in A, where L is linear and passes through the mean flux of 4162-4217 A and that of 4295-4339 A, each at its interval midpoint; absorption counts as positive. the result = -1.6 A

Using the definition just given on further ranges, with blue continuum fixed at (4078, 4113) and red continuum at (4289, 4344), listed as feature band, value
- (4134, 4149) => -1.7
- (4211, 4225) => -1.4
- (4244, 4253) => -0.7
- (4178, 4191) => 0.1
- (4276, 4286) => -1.0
